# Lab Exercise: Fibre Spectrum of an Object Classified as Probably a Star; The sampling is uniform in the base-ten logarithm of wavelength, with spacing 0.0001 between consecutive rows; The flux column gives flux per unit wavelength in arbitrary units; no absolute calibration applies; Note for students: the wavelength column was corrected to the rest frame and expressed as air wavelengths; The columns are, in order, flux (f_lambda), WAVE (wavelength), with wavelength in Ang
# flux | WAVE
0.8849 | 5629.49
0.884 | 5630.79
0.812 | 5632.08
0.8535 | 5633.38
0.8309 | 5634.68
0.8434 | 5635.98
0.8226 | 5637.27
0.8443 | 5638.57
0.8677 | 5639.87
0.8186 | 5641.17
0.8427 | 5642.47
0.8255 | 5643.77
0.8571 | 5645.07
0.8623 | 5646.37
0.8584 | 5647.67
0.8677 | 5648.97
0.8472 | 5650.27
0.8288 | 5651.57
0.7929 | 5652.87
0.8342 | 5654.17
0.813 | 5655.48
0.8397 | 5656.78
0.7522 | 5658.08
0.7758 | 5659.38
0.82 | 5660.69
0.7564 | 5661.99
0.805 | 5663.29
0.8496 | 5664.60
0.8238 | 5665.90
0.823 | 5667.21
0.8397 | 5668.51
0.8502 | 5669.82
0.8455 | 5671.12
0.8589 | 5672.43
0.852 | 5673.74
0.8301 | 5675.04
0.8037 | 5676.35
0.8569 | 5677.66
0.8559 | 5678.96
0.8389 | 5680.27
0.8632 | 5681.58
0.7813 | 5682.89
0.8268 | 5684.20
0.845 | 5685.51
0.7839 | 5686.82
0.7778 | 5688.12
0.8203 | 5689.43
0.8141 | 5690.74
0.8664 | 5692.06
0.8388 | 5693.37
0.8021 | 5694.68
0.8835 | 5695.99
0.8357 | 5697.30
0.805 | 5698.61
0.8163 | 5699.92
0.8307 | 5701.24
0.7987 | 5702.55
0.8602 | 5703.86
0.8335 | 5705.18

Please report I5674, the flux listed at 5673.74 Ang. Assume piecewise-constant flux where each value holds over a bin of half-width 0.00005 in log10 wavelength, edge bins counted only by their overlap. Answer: 0.852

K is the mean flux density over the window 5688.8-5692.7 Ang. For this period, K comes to 0.832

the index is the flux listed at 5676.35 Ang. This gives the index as 0.8037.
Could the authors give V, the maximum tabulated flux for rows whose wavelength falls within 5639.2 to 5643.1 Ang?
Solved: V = 0.8677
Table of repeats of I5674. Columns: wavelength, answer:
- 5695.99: 0.8835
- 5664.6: 0.8496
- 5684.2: 0.8268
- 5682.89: 0.7813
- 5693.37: 0.8388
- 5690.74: 0.8141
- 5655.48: 0.813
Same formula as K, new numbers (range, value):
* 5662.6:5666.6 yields 0.825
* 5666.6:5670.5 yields 0.839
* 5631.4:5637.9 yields 0.834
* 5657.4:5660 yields 0.766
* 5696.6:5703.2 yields 0.818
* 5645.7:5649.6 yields 0.863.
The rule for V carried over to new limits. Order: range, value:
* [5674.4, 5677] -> 0.8301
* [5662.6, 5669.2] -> 0.8496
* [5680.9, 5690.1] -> 0.8632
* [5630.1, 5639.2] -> 0.884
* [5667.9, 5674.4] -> 0.8589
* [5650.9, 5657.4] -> 0.8397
